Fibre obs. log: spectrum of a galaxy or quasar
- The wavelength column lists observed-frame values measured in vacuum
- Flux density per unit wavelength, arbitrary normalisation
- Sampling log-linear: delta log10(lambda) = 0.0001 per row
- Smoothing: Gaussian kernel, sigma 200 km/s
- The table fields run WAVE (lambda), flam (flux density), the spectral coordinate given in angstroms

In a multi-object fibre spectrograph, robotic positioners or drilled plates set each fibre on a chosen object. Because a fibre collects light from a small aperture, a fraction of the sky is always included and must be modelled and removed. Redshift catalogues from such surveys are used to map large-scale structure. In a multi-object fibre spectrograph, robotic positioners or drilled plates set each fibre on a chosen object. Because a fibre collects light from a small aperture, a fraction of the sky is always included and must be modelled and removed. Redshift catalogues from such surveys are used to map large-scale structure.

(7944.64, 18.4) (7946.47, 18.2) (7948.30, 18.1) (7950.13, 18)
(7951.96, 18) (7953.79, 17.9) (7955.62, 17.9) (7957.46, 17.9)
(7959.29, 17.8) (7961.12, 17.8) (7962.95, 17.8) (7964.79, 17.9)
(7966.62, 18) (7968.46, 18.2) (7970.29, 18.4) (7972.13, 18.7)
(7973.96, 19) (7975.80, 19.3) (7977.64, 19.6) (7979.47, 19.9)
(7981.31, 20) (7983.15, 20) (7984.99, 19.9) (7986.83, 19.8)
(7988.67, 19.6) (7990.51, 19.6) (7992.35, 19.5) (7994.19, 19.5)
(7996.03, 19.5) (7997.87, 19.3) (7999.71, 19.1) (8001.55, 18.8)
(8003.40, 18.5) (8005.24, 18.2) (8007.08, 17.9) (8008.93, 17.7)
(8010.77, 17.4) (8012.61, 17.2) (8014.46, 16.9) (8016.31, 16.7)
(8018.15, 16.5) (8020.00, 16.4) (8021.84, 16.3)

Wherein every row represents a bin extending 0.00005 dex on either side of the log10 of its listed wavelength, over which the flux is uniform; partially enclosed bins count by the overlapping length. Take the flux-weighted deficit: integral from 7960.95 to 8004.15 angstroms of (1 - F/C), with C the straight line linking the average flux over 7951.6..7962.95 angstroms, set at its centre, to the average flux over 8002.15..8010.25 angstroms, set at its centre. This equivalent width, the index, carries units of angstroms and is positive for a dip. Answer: -2.7 angstroms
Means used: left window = 17.9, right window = 18.1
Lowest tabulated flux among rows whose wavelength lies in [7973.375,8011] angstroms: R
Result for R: 17.4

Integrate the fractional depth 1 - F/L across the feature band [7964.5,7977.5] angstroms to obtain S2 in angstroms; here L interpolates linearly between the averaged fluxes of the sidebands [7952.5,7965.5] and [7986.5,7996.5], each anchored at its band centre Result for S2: -0.07 angstroms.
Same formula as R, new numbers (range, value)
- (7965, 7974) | 18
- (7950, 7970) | 17.8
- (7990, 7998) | 19.3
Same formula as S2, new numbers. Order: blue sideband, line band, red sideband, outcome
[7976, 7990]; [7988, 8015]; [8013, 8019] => -0.8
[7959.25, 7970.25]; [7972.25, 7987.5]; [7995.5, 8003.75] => -1.0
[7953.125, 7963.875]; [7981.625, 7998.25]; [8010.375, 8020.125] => -2.3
